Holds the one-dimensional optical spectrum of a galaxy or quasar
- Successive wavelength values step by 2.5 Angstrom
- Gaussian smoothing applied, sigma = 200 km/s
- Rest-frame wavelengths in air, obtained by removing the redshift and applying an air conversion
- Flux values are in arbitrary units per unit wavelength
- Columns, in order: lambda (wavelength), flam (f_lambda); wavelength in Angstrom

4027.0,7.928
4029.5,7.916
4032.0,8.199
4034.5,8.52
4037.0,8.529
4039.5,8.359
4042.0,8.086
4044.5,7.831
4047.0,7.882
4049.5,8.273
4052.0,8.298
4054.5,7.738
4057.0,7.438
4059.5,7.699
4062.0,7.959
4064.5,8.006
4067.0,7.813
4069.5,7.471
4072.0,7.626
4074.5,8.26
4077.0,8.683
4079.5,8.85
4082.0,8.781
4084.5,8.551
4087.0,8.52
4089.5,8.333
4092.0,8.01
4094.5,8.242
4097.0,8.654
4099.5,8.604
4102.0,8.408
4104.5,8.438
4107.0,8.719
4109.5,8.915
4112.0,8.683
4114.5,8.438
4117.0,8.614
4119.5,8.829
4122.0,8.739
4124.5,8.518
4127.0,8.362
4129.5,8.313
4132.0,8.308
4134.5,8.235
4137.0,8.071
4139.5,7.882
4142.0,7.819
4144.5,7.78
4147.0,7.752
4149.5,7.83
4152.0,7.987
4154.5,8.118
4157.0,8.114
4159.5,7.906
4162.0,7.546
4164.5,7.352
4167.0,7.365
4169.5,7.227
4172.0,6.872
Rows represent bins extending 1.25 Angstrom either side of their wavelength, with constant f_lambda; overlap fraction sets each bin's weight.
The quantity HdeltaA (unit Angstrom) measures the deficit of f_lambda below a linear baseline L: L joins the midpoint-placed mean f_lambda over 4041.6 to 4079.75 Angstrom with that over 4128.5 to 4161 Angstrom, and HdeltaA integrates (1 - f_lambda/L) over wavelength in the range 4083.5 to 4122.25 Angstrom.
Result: -2.68 Angstrom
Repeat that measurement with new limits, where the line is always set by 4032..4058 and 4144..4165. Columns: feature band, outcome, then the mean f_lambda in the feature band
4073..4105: -1.9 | 8.48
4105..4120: -1.4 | 8.68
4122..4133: -0.7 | 8.42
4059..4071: 0.4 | 7.79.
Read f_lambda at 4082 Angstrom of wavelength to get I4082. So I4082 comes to 8.781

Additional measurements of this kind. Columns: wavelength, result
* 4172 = 6.872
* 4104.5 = 8.438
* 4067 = 7.813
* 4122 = 8.739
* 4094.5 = 8.242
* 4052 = 8.298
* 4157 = 8.114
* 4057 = 7.438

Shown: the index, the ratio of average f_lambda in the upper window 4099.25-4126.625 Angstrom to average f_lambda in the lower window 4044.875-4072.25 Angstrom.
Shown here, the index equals 1.1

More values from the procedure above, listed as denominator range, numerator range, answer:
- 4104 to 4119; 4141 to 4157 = 0.91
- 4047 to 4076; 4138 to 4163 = 1.00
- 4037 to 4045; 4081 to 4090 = 1.05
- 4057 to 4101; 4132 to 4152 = 0.97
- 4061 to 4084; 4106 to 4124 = 1.06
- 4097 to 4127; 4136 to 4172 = 0.90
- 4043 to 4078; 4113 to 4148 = 1.04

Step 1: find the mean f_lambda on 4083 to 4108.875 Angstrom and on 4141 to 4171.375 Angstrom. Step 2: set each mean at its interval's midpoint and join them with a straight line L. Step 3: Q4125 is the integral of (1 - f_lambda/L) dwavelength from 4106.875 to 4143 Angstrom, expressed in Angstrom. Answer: -1.4 Angstrom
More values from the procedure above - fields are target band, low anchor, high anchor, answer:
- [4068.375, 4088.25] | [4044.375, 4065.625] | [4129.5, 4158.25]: -1.0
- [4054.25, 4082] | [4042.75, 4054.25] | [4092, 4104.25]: 0.7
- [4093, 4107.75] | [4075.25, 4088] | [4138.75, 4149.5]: -0.2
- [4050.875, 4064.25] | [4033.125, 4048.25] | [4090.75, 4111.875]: 0.7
